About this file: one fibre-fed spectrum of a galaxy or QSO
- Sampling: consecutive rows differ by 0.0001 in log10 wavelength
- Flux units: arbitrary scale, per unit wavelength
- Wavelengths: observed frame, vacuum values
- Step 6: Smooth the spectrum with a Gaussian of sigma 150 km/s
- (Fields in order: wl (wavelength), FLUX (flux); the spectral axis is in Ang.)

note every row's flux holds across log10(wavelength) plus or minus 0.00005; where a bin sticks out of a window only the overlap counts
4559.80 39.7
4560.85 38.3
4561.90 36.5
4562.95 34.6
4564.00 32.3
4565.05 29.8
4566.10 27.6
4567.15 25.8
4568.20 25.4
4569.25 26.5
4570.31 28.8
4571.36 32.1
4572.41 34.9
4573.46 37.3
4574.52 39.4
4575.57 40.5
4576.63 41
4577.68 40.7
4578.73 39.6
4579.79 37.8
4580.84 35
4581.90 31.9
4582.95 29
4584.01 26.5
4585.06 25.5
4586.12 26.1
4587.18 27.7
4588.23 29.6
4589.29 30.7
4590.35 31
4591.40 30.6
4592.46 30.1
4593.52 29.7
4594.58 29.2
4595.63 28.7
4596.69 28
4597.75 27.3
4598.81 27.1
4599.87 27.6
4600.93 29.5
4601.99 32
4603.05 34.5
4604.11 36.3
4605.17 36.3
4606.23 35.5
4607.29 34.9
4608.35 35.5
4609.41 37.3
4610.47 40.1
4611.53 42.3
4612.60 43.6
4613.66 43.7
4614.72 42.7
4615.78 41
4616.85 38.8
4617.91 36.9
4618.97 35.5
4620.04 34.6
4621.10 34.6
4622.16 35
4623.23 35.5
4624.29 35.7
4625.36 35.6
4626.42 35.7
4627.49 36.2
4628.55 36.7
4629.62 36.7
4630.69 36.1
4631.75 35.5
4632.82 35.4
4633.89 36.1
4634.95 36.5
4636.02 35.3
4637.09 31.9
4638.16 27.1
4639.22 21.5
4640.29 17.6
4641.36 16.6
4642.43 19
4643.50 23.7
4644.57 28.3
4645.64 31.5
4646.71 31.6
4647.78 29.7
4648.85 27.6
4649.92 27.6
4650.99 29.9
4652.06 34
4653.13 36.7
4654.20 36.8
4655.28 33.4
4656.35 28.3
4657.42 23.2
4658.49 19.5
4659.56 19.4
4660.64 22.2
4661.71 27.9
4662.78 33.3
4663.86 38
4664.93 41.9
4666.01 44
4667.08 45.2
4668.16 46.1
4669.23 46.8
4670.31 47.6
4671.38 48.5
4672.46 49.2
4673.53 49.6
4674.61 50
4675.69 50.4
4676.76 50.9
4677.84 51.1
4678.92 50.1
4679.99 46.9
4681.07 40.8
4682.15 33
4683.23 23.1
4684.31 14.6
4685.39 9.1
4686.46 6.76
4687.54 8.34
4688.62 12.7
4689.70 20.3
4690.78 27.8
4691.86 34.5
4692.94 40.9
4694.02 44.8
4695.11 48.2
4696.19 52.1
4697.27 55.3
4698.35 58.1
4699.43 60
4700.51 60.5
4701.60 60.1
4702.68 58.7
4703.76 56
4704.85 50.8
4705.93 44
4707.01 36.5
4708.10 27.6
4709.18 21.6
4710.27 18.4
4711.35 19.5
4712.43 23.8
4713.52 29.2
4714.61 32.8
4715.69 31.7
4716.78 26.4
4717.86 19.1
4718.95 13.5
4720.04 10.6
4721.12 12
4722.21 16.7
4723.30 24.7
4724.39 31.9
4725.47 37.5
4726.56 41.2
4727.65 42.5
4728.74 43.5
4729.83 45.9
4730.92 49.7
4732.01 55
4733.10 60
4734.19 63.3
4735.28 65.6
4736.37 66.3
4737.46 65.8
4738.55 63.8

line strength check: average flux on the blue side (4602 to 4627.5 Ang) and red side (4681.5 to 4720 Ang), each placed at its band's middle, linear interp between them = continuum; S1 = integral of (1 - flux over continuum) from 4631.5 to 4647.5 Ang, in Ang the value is 3.46 Ang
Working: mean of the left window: 37.3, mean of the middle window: 28.4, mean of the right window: 33.4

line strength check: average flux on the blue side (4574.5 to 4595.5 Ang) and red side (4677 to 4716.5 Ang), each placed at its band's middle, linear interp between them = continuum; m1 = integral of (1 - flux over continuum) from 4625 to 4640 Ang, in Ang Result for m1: 0.1 Ang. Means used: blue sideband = 32.3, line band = 33.7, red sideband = 36.4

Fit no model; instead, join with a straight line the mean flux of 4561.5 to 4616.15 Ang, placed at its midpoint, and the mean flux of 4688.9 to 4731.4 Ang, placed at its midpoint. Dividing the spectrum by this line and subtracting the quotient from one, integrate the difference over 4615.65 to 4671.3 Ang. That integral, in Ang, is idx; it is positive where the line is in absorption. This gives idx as 2.7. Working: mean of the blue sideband 33.2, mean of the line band 33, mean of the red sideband 36.4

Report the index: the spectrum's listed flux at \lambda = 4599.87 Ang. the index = 27.6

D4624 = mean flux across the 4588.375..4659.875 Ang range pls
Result 32.3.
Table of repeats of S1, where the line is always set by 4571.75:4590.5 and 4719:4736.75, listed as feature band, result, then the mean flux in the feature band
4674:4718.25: 2.6 Ang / 36.8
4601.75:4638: -1.3 Ang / 36.7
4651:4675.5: 0.1 Ang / 37.4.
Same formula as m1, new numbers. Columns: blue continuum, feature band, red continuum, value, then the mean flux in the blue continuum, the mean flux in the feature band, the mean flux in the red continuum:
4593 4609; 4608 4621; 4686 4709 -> -2.5 Ang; 31.5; 39.2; 41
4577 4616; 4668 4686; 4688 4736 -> -2.3 Ang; 33.4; 41.4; 38.3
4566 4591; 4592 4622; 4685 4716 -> -1.4 Ang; 32.2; 34.8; 36.4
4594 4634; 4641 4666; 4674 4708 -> 5.8 Ang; 35.3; 29.1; 40.4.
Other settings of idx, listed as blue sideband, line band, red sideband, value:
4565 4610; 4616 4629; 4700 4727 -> -1.7 Ang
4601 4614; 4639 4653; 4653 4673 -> 3.9 Ang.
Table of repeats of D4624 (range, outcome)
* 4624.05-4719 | 34.8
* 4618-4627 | 35.4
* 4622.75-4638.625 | 35.1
